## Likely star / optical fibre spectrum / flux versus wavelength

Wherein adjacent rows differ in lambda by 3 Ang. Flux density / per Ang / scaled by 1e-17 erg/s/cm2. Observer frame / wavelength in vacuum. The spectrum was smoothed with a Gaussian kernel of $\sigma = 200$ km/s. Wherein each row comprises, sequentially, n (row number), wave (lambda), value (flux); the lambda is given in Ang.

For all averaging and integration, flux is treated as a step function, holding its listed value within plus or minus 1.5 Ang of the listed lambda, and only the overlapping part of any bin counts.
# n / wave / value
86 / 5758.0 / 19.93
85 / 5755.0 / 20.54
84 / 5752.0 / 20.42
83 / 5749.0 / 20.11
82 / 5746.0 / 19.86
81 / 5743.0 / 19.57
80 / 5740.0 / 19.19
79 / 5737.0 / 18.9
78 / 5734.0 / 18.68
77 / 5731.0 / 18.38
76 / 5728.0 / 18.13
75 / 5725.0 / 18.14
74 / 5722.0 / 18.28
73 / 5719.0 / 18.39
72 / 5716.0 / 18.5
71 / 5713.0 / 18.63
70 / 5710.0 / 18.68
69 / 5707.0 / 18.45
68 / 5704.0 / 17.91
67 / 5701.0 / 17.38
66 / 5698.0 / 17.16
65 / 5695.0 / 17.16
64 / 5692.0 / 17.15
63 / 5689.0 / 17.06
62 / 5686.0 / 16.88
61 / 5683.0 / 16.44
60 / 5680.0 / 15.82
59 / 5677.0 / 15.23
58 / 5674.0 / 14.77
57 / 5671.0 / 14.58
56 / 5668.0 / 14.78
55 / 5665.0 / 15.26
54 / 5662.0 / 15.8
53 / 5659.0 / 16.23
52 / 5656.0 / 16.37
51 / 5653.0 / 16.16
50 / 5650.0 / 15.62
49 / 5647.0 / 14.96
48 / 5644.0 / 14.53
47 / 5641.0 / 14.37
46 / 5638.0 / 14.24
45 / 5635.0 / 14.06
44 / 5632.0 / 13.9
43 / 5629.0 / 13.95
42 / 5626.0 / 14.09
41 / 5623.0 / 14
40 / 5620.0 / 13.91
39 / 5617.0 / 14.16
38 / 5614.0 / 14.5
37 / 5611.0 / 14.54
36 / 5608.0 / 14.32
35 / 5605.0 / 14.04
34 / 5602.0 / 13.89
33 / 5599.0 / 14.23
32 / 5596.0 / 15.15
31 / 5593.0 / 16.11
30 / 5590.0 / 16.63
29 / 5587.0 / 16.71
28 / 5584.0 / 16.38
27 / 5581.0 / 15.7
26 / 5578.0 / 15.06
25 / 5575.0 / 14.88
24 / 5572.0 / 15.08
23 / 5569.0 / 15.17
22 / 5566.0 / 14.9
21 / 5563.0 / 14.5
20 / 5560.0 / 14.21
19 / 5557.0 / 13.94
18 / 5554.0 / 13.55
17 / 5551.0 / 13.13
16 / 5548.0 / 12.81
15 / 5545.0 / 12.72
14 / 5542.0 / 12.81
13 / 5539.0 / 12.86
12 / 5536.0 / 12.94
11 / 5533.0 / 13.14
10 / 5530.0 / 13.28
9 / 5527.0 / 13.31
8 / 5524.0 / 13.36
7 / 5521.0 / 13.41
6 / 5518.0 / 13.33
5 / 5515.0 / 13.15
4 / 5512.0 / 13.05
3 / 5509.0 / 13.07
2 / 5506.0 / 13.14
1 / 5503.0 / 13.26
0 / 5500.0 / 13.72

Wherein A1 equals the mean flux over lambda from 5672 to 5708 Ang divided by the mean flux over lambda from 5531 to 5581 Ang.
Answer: 1.20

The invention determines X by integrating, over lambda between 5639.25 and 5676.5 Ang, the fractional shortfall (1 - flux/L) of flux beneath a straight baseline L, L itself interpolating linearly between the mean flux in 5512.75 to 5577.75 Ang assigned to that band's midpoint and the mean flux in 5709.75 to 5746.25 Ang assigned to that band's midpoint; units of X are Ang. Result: 3.28 Ang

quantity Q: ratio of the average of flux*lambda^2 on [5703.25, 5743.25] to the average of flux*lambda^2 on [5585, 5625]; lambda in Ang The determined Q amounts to 1.3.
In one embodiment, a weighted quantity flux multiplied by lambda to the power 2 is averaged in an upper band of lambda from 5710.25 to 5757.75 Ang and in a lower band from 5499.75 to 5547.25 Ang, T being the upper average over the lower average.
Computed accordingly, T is 1.56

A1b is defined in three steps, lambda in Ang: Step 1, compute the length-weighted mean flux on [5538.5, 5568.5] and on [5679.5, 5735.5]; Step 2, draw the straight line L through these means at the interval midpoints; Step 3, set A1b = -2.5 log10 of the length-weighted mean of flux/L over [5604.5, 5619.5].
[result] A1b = 0.07 mag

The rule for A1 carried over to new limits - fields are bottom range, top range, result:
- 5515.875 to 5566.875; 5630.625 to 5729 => 1.22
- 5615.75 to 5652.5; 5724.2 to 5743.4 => 1.30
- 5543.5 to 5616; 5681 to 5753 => 1.25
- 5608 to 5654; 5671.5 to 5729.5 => 1.20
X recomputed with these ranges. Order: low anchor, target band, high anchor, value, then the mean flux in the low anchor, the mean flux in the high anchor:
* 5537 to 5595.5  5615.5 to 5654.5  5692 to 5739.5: 4.3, 14.6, 18.2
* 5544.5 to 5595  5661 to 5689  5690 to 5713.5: 2.6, 14.8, 17.8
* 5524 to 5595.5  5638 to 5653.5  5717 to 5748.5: 1.5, 14.3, 18.8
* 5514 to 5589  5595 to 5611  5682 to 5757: 1.1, 14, 18.4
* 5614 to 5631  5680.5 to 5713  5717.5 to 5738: -0.6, 14.1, 18.4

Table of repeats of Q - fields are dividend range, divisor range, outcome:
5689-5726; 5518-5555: 1.45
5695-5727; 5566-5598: 1.21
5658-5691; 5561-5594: 1.05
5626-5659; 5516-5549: 1.18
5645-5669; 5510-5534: 1.24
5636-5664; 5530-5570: 1.17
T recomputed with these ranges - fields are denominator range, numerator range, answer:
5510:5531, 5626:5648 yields 1.12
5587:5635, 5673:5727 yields 1.23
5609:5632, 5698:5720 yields 1.33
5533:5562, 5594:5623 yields 1.11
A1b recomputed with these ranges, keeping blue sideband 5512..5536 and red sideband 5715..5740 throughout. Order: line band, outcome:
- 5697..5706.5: 0.01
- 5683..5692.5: 0.03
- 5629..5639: 0.15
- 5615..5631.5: 0.13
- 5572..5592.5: -0.08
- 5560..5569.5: -0.03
